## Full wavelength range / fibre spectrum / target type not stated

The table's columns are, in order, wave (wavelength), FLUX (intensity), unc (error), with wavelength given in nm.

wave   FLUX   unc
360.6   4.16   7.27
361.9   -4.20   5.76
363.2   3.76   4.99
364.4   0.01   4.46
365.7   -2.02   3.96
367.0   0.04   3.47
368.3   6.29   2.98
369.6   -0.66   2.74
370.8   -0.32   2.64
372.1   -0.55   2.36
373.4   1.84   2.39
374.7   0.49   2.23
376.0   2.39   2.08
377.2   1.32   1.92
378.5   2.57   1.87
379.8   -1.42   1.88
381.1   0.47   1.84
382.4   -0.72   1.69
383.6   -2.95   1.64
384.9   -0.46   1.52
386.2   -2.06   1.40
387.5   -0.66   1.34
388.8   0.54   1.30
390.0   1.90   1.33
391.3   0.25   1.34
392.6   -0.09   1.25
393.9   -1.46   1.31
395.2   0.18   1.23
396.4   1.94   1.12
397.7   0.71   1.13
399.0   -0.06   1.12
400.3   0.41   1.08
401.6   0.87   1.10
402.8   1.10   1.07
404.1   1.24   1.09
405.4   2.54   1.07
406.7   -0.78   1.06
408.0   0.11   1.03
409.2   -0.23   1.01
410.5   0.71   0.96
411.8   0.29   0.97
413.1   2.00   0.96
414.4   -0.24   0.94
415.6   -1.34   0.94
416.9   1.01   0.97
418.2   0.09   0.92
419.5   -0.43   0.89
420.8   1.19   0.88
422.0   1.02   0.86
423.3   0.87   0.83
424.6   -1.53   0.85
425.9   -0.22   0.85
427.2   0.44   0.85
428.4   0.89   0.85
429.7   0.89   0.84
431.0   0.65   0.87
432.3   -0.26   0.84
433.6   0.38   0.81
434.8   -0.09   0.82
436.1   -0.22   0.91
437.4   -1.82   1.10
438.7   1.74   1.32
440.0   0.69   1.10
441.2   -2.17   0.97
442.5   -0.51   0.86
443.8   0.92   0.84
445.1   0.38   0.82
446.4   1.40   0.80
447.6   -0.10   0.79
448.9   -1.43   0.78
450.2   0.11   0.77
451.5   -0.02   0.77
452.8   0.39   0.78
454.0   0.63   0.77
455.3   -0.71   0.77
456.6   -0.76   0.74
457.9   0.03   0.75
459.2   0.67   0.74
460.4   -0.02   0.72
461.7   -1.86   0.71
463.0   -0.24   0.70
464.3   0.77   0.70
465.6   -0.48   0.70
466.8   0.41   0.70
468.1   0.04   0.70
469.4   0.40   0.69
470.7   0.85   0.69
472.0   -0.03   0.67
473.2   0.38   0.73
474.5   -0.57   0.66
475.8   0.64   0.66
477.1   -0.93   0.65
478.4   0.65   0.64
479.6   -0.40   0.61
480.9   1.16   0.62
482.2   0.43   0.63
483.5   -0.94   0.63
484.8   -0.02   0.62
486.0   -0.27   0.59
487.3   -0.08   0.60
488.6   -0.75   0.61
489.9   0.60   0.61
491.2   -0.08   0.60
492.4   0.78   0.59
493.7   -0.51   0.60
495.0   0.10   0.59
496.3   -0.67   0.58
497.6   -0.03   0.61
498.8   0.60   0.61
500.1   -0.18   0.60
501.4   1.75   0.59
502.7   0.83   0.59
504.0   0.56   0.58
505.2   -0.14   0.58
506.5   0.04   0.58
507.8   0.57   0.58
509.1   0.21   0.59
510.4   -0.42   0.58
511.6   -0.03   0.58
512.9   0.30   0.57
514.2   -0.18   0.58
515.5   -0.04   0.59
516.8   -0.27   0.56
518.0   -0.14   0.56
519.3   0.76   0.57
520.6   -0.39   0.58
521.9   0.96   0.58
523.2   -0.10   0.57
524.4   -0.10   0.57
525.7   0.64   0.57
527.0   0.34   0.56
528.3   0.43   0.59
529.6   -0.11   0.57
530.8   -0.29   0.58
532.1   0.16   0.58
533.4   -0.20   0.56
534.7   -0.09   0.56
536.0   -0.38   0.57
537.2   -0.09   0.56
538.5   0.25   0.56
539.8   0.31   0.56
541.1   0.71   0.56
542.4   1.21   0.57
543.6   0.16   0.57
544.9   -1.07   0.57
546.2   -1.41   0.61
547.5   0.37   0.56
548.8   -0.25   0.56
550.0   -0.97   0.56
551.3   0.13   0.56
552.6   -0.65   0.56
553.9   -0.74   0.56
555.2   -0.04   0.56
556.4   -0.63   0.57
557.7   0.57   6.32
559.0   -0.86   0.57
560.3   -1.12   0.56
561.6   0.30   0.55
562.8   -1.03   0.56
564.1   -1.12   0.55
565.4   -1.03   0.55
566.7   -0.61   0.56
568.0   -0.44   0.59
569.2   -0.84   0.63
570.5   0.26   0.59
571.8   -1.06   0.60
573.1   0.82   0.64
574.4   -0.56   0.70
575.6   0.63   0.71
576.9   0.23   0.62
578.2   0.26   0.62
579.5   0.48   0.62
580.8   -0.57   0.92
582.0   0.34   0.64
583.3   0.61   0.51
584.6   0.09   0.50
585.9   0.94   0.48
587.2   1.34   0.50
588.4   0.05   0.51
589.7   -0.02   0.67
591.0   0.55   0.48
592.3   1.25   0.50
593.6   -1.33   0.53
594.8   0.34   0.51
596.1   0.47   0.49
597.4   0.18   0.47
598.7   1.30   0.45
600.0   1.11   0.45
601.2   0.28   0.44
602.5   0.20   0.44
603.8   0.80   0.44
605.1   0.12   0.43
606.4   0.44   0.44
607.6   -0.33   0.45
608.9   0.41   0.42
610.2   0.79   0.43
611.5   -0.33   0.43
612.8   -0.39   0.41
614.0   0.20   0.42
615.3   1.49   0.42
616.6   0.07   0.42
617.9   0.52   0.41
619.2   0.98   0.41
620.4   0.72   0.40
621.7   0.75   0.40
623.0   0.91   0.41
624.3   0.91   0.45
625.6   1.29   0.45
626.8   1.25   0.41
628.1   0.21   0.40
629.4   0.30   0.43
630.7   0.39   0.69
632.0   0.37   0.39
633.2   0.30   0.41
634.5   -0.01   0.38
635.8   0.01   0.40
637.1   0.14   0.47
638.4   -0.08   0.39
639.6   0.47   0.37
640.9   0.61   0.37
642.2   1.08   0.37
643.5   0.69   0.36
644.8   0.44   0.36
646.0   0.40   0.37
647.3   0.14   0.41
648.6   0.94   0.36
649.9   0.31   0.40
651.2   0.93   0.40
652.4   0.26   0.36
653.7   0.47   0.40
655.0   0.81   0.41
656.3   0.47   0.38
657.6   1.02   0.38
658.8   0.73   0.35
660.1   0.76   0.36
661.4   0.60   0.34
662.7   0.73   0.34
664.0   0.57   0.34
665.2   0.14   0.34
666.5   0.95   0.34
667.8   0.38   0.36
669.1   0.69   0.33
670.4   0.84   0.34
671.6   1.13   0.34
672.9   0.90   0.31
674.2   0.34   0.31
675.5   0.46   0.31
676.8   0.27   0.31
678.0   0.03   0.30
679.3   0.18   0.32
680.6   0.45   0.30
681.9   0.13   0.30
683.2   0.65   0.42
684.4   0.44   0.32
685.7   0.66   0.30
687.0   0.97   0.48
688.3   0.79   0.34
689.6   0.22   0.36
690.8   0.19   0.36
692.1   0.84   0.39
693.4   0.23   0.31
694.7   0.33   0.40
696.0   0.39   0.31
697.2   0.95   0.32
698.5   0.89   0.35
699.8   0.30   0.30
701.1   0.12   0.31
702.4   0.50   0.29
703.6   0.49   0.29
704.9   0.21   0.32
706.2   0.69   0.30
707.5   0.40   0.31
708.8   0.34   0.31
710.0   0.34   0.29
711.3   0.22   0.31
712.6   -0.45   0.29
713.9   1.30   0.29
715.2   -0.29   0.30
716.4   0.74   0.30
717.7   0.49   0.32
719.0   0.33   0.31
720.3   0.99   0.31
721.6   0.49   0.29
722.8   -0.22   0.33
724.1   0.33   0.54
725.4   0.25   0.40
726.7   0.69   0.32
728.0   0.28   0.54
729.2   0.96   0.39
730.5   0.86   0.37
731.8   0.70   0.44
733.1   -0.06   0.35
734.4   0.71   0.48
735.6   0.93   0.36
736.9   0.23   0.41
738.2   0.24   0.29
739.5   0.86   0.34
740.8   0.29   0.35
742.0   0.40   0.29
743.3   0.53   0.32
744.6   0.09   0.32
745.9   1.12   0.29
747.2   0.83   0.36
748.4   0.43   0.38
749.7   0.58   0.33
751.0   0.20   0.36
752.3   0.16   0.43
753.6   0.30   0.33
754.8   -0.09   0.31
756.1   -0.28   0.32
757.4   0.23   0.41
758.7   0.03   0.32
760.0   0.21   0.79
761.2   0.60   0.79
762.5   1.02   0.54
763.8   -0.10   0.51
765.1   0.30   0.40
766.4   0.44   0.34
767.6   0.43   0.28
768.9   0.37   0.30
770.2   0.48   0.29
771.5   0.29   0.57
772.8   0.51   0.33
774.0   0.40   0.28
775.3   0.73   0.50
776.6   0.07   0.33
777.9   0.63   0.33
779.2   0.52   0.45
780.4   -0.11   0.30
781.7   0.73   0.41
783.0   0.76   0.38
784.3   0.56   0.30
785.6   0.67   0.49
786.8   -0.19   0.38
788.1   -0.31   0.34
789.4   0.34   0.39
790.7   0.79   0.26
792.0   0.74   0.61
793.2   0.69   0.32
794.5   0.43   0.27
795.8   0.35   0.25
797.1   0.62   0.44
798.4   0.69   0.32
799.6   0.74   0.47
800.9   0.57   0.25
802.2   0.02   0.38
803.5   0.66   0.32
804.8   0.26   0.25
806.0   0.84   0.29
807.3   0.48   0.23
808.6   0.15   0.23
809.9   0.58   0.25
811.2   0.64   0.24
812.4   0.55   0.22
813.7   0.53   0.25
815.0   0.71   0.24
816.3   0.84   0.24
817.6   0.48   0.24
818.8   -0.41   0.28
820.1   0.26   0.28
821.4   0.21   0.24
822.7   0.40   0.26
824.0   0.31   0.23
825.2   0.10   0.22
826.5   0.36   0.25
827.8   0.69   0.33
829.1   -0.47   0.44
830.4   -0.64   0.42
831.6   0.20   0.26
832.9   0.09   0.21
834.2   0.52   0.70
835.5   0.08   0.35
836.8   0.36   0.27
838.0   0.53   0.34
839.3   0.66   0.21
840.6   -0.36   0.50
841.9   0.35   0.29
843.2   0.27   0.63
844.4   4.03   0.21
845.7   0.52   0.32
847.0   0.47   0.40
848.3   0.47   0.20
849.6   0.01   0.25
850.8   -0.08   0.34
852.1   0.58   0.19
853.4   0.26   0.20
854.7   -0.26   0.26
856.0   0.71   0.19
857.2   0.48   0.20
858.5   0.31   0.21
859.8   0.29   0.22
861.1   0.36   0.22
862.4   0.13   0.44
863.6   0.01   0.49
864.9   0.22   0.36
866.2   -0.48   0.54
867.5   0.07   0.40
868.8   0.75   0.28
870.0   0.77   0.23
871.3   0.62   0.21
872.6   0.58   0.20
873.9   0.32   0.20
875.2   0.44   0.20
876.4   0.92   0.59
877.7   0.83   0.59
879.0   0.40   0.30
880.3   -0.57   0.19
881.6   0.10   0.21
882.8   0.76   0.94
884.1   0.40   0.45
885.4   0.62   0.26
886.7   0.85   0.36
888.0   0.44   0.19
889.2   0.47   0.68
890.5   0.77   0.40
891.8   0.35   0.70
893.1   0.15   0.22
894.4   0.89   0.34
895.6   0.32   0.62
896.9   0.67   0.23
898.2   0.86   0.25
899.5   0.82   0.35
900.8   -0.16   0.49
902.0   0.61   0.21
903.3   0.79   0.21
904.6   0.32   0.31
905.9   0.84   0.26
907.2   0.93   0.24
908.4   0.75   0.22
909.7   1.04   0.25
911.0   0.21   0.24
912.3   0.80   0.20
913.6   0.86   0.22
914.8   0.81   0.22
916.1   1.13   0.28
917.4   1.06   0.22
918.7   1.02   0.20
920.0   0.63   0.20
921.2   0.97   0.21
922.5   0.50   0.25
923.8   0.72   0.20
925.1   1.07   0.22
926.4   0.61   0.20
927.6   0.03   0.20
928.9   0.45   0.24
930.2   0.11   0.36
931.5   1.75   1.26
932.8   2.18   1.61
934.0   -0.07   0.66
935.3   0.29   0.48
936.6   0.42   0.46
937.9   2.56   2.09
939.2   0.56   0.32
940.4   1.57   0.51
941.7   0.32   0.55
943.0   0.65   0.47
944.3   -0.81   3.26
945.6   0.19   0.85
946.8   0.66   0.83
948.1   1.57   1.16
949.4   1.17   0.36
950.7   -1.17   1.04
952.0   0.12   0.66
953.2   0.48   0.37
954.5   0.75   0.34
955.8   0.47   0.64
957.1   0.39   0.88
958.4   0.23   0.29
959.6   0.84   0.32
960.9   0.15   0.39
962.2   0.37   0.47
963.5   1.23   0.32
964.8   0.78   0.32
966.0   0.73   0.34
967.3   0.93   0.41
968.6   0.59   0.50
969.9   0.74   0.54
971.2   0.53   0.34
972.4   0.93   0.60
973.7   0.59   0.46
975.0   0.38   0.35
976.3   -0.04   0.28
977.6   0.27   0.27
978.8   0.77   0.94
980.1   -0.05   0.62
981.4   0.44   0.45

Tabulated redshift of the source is 1.265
